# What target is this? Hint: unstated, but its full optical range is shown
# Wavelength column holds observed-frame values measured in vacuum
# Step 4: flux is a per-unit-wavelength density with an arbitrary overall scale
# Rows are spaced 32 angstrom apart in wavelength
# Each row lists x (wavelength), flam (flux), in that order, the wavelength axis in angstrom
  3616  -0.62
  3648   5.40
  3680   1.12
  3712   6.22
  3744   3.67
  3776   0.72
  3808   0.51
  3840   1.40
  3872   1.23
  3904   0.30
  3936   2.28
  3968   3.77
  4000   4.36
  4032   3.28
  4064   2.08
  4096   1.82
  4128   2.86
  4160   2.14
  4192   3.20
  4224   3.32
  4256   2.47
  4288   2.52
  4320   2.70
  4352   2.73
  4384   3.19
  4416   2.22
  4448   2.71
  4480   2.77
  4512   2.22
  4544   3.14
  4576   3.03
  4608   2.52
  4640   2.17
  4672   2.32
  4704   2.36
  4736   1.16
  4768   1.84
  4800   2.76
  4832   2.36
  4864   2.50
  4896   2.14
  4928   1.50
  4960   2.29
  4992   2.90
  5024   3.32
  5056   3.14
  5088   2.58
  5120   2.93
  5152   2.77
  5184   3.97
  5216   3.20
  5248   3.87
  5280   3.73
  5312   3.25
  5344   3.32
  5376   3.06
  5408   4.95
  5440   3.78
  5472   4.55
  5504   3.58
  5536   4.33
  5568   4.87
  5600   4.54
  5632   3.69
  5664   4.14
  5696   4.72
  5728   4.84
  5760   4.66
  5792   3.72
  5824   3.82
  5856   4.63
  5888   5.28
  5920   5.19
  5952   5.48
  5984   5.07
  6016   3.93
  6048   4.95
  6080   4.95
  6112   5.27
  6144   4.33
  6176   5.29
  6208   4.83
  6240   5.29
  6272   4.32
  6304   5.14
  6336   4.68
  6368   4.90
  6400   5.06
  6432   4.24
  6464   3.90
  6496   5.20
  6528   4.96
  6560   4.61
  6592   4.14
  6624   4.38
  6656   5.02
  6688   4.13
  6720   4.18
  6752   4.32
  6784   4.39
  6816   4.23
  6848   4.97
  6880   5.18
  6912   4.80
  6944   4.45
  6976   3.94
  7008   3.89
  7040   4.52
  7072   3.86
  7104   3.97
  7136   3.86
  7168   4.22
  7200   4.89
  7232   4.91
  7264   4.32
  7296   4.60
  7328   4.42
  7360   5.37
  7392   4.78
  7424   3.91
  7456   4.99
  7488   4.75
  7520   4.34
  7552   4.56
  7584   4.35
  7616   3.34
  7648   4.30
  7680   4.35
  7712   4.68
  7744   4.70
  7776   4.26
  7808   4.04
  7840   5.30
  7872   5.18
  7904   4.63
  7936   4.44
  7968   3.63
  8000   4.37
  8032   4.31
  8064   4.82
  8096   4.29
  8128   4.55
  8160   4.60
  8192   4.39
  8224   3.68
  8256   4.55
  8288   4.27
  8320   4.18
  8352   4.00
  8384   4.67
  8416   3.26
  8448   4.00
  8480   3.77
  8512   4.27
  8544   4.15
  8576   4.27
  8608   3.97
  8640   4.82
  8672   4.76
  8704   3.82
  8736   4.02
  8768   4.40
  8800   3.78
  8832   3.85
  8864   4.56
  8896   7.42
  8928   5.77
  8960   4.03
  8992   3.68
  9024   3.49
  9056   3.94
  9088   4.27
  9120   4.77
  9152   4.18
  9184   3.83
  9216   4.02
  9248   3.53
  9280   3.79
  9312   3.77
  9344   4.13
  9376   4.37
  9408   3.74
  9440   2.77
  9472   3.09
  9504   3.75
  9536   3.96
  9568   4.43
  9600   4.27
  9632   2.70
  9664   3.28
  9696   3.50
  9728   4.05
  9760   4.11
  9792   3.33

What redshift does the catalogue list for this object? 0.356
